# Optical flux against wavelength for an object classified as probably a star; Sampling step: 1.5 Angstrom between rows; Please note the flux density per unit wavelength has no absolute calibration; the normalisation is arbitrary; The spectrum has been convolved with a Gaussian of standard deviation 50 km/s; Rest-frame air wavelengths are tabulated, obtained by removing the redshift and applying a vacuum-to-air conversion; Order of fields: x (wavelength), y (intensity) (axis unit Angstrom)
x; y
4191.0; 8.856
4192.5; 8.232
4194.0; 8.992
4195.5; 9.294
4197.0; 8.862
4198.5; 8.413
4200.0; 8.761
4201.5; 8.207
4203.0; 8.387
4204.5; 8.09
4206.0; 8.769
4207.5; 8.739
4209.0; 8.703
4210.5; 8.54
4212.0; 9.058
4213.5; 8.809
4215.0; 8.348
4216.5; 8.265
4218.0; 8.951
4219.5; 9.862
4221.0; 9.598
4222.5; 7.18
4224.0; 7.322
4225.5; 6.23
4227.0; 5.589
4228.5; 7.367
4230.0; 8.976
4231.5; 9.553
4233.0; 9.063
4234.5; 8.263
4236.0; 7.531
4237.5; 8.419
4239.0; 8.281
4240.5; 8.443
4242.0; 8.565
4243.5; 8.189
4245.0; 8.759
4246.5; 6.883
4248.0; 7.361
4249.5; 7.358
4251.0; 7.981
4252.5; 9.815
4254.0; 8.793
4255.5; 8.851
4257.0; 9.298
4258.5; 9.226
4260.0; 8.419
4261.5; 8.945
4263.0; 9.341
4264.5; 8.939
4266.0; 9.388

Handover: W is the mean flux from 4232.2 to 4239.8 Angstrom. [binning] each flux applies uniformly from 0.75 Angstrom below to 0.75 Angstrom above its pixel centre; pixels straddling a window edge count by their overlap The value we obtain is 8.32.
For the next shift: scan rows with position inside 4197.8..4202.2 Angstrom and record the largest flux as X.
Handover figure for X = 8.761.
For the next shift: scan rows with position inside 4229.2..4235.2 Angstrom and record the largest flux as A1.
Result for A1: 9.553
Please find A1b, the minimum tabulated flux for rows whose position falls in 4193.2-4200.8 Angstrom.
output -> 8.413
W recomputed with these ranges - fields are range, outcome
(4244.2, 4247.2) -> 7.84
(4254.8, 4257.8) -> 9.08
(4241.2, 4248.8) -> 7.95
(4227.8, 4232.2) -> 8.64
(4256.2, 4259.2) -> 9.26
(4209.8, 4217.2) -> 8.61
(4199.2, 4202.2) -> 8.49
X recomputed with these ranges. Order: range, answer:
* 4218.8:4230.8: 9.862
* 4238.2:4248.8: 8.759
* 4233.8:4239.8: 8.419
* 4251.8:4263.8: 9.815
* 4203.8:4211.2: 8.769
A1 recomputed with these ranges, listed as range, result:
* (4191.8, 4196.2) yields 9.294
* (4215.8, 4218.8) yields 8.951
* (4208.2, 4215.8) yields 9.058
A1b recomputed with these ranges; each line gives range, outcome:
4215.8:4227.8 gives 5.589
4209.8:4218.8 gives 8.265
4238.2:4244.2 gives 8.189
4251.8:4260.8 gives 8.419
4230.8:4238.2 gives 7.531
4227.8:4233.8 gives 7.367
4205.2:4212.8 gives 8.54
